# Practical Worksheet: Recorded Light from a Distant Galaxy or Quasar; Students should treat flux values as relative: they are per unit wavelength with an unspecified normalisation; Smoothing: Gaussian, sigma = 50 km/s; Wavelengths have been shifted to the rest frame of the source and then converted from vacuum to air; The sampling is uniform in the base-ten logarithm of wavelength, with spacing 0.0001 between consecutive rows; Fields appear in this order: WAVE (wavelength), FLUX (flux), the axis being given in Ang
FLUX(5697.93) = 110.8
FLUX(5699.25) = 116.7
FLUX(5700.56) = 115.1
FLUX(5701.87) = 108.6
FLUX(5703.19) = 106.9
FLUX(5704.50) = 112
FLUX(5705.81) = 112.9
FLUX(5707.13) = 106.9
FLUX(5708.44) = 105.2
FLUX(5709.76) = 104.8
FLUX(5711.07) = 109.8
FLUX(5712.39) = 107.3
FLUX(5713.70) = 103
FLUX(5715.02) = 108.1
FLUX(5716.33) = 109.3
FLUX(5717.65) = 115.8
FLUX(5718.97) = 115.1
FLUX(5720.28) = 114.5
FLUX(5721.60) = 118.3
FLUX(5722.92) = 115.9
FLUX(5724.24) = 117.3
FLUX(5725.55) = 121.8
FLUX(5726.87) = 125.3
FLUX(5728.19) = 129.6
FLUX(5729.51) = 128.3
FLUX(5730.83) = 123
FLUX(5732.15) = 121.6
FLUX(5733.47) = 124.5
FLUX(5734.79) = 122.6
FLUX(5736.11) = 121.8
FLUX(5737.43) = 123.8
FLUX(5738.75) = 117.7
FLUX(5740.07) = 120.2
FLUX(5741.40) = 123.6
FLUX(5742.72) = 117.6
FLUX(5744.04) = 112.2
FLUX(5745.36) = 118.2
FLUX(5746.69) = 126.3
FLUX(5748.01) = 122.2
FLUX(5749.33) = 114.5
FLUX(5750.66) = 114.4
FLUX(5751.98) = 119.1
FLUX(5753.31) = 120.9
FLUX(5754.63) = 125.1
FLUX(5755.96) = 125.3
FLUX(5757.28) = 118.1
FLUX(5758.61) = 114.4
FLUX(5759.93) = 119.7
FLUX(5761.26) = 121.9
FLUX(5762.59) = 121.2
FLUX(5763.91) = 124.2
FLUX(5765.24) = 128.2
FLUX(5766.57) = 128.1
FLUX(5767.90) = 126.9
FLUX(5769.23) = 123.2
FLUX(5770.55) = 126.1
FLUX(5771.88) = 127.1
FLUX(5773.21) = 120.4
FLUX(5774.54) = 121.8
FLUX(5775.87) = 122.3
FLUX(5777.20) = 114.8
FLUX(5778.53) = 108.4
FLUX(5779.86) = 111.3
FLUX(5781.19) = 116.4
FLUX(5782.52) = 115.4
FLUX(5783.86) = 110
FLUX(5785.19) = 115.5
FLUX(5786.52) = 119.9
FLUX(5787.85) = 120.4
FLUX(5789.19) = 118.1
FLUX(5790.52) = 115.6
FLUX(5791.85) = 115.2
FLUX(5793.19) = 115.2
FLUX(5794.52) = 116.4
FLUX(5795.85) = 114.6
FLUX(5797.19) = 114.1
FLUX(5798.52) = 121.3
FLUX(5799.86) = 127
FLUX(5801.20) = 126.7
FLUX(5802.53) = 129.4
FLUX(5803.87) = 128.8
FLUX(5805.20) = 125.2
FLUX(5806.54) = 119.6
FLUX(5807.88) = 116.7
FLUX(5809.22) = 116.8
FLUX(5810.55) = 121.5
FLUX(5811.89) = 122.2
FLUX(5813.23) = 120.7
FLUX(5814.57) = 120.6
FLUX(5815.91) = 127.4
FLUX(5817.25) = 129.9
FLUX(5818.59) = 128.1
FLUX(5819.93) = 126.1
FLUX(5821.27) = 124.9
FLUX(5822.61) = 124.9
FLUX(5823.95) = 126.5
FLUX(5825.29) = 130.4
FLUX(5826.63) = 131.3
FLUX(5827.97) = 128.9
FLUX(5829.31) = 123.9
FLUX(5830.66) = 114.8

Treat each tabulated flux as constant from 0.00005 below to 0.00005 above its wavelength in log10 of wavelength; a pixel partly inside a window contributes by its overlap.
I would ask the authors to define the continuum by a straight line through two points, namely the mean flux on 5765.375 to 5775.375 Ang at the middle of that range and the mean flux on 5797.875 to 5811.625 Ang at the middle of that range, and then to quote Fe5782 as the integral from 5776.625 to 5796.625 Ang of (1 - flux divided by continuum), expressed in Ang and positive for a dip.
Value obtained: 1.4 Ang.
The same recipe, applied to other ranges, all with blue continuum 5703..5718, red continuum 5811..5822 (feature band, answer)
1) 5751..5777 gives -1.31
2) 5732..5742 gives -0.84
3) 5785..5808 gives 0.30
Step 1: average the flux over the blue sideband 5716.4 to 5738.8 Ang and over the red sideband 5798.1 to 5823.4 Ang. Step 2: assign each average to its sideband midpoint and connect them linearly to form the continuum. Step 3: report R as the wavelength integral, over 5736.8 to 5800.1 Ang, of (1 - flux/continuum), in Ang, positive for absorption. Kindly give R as 1.5 Ang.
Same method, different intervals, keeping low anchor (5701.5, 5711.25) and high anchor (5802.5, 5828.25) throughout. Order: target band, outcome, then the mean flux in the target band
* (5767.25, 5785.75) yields 0.1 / 119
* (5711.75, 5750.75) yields -2.2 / 119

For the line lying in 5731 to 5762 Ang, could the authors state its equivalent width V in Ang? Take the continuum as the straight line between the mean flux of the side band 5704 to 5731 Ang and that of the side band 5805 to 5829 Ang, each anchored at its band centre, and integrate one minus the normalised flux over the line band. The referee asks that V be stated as -0.8 Ang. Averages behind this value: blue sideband 114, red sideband 125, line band 120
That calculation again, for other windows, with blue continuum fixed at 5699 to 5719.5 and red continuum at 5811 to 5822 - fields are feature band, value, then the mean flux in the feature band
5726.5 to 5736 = -1.0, 125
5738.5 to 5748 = -0.4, 120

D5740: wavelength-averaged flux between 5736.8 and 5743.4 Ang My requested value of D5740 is 121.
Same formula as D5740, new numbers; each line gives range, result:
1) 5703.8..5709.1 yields 109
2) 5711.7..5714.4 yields 105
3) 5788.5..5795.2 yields 116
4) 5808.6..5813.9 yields 120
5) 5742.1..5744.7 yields 115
